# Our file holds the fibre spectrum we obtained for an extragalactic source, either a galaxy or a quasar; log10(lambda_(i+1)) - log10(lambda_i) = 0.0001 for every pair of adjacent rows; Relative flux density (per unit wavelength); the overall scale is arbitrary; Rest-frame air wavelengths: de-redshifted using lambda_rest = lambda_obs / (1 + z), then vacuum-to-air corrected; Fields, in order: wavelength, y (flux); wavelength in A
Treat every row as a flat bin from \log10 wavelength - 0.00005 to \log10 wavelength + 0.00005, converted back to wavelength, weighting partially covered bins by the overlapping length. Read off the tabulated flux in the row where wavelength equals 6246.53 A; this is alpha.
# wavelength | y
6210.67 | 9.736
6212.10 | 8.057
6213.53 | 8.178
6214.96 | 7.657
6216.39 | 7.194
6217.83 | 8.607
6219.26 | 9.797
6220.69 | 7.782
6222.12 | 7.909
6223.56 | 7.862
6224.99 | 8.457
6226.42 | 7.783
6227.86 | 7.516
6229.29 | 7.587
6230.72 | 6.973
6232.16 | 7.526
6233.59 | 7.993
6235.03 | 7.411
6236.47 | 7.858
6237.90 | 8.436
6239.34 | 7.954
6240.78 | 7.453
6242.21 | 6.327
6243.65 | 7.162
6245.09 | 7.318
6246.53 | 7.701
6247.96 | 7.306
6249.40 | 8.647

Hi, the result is 7.701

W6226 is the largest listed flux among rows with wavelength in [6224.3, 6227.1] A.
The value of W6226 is 8.457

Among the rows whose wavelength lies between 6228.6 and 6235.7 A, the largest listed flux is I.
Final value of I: 7.993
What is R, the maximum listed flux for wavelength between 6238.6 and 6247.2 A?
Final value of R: 7.954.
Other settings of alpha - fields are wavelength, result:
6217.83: 8.607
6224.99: 8.457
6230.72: 6.973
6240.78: 7.453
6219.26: 9.797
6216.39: 7.194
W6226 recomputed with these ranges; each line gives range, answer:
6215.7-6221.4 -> 9.797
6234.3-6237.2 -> 7.858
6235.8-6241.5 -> 8.436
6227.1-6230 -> 7.587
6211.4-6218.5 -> 8.607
